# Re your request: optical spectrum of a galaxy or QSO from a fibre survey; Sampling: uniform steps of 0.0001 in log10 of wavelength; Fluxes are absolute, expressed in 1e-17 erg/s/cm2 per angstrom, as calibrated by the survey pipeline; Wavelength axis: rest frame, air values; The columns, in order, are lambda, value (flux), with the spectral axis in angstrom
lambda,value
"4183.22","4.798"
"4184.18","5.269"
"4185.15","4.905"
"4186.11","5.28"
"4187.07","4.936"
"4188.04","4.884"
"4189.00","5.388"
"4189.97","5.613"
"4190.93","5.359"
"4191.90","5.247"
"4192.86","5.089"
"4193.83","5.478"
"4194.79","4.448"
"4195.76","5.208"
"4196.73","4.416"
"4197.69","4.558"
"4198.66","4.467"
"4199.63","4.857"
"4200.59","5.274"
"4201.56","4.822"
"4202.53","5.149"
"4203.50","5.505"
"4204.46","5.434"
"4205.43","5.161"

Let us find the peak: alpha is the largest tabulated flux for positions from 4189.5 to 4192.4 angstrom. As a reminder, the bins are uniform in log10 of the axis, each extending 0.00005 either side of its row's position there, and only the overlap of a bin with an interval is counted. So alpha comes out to 5.613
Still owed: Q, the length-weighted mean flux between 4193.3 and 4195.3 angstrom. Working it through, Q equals 4.96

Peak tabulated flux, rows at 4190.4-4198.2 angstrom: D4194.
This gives 5.478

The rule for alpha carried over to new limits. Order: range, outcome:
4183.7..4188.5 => 5.28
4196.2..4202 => 5.274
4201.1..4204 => 5.505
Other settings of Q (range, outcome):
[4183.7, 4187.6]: 5.09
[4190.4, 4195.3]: 5.13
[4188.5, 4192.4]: 5.4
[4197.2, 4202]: 4.8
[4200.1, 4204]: 5.2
